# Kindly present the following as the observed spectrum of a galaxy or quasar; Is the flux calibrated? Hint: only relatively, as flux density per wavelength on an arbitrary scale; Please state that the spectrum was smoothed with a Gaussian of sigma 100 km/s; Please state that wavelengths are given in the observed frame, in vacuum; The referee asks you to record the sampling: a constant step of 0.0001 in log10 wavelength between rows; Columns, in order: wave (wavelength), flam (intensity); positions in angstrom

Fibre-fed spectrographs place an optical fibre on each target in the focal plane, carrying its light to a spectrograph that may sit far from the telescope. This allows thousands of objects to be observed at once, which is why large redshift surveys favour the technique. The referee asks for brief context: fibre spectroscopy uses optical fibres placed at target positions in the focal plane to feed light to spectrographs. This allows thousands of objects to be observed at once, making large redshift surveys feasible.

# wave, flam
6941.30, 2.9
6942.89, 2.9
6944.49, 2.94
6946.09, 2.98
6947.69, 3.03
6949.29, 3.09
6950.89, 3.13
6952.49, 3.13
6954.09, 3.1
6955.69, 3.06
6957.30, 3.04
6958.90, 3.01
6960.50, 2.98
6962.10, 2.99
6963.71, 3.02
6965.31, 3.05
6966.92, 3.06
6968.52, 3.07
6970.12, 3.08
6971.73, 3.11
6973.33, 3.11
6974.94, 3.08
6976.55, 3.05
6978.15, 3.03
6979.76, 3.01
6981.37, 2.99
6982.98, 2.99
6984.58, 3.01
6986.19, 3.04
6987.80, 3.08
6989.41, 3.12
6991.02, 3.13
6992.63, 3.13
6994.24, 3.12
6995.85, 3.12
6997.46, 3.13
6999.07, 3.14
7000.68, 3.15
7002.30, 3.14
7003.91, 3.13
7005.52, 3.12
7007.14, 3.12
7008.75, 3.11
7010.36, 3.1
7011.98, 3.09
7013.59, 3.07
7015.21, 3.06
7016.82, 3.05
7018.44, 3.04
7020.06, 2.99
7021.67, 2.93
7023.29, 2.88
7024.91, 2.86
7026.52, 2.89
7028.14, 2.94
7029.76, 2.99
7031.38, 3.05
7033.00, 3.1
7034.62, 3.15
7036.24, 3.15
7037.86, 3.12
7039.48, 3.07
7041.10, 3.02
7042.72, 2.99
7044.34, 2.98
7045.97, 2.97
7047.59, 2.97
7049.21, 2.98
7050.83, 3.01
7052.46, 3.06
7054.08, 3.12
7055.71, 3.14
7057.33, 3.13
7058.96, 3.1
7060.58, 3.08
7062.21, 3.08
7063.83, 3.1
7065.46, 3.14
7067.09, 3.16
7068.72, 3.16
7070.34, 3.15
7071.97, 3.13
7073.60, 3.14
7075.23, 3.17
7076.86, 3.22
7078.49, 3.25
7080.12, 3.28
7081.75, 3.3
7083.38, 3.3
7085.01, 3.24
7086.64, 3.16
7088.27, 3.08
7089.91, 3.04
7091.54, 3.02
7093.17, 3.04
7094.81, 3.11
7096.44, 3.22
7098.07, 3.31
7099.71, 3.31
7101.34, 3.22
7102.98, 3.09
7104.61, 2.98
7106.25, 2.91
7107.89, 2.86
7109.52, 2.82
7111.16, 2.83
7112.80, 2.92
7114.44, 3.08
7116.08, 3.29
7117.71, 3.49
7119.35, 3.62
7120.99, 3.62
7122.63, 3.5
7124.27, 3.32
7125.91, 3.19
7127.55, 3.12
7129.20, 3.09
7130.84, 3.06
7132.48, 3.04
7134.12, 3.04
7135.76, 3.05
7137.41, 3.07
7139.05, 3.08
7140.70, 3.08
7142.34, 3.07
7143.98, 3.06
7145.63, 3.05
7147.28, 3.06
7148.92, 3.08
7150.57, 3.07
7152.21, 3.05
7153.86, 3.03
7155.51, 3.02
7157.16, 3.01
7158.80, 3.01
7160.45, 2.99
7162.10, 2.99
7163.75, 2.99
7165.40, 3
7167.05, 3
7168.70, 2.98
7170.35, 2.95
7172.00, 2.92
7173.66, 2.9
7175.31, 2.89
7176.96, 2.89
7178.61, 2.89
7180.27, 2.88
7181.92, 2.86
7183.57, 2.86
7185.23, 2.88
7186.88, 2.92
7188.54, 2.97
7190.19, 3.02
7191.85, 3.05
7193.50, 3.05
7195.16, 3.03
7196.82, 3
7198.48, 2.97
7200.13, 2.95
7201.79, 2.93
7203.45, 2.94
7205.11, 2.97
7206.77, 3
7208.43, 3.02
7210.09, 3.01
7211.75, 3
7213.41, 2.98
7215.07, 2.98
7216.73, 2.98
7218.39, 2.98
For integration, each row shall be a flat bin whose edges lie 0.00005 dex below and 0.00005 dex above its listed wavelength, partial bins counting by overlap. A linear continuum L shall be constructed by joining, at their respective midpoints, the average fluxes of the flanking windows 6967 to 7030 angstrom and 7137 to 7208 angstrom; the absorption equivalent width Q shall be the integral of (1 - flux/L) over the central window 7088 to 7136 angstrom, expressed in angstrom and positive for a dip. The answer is -2.1 angstrom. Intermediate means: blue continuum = 3.06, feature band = 3.14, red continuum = 2.99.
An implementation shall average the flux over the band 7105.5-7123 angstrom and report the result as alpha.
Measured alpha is 3.17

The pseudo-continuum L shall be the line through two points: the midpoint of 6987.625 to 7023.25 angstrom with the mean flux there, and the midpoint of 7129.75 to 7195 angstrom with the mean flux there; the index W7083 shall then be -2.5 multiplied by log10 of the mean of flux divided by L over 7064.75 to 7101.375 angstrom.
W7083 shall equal -0.05 mag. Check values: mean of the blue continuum 3.09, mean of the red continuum 3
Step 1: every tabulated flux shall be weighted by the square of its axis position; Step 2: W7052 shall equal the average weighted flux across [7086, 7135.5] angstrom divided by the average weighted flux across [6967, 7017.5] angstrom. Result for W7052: 1.1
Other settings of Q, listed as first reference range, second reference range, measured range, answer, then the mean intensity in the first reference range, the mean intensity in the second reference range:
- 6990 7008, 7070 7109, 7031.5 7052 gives 0.6 angstrom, 3.13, 3.14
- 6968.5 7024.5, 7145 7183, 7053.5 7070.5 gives -0.5 angstrom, 3.07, 2.98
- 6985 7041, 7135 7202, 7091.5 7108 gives -0.5 angstrom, 3.07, 2.99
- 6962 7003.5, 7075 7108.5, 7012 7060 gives 1.3 angstrom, 3.08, 3.15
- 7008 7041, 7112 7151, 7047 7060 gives 0.0 angstrom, 3.03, 3.17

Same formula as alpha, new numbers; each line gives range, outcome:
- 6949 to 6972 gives 3.06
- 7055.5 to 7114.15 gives 3.12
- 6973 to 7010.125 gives 3.09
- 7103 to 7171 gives 3.09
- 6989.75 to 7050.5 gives 3.05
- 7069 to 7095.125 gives 3.17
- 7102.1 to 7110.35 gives 2.93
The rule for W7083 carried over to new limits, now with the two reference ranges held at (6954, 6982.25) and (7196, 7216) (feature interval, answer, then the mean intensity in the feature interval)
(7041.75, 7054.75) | 0.00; 3.01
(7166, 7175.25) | 0.02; 2.95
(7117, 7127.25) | -0.15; 3.44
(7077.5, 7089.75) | -0.07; 3.22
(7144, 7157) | -0.02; 3.05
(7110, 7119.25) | -0.05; 3.15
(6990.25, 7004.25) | -0.03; 3.13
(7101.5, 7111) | 0.02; 2.94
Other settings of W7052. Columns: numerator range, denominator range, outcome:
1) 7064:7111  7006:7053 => 1.05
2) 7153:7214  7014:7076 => 1.01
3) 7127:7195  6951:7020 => 1.03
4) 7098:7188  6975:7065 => 1.04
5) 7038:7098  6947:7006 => 1.04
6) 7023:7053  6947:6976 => 1.00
